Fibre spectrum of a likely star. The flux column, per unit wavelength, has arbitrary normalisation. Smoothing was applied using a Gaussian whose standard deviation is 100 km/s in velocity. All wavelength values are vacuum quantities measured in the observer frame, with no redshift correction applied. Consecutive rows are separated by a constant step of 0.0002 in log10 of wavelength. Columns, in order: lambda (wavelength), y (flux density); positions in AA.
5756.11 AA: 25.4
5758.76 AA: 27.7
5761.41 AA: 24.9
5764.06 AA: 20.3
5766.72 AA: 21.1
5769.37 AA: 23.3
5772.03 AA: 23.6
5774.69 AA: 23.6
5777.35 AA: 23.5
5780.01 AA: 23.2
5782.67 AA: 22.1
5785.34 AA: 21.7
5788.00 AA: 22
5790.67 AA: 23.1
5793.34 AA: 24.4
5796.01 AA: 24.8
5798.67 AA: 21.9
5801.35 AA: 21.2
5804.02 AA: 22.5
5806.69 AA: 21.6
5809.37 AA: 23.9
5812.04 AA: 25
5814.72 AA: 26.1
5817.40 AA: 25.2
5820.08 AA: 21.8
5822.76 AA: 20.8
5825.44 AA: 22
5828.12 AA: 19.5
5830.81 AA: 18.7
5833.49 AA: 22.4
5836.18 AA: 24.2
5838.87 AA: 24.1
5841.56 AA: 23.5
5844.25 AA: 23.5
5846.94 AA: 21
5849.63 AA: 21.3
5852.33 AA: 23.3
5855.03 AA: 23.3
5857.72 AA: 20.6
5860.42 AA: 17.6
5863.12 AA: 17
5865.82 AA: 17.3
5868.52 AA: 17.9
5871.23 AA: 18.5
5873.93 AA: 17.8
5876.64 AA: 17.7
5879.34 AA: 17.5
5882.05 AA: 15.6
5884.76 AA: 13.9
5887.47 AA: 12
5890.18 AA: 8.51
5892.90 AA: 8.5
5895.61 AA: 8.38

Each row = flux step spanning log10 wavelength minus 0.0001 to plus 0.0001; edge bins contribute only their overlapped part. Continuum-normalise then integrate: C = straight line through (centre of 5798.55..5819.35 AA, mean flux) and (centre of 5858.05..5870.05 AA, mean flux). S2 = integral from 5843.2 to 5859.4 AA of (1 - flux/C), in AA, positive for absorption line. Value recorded -2.6 AA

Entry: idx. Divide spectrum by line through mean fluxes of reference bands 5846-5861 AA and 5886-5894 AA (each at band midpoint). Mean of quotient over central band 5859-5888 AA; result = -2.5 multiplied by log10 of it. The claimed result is -0.14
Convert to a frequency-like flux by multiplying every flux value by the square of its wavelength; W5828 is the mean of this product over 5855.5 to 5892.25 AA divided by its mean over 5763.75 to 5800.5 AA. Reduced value 0.74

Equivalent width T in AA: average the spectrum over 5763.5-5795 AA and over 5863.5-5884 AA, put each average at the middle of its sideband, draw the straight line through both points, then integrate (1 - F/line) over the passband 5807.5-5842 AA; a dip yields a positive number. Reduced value -4.6 AA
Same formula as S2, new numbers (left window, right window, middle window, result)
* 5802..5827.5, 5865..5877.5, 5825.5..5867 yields -2.13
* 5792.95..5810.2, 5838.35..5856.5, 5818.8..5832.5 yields 1.32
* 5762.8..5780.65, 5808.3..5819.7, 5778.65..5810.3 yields 1.48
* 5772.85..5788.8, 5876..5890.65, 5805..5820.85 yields -3.05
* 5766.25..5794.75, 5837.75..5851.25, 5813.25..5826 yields -0.28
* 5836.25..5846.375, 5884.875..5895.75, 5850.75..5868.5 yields -1.15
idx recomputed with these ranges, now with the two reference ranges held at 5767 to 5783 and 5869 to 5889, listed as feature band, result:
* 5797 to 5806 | -0.030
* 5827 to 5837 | -0.096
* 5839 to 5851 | -0.215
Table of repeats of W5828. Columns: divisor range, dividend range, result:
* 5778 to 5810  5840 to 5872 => 0.92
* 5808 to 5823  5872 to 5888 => 0.68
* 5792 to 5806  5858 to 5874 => 0.80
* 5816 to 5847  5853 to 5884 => 0.83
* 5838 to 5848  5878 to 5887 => 0.67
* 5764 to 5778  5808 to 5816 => 1.11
